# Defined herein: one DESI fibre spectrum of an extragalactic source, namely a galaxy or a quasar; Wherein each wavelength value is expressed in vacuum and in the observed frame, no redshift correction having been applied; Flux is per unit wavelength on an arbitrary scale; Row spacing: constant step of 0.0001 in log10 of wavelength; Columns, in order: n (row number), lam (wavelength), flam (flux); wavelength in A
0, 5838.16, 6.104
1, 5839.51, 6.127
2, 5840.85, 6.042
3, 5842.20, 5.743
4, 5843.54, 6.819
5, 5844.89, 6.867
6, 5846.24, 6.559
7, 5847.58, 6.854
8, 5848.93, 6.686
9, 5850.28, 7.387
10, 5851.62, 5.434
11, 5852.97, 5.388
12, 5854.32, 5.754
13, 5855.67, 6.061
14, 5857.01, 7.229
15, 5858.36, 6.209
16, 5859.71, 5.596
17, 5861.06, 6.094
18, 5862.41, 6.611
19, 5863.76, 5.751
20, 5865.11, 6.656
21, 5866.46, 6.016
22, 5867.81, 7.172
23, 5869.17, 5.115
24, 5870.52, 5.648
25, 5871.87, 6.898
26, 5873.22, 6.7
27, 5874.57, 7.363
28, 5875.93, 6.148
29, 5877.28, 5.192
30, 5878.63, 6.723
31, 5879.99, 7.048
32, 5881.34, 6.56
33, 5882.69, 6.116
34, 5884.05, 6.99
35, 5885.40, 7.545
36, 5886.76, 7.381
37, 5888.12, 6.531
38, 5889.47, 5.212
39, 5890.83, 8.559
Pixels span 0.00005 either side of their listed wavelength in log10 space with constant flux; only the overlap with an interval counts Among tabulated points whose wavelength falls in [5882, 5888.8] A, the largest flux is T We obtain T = 7.545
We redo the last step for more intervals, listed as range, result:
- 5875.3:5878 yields 6.148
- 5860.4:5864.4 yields 6.611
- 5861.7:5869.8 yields 7.172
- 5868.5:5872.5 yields 6.898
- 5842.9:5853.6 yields 7.387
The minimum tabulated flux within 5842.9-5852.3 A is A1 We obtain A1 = 5.434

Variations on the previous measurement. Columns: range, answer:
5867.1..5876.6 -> 5.115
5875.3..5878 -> 5.192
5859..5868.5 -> 5.596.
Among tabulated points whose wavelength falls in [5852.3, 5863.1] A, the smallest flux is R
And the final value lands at 5.388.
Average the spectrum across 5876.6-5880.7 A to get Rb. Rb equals 6.33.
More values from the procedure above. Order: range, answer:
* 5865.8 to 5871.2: 5.98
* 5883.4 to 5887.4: 7.31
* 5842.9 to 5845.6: 6.82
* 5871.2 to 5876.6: 6.77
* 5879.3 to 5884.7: 6.67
